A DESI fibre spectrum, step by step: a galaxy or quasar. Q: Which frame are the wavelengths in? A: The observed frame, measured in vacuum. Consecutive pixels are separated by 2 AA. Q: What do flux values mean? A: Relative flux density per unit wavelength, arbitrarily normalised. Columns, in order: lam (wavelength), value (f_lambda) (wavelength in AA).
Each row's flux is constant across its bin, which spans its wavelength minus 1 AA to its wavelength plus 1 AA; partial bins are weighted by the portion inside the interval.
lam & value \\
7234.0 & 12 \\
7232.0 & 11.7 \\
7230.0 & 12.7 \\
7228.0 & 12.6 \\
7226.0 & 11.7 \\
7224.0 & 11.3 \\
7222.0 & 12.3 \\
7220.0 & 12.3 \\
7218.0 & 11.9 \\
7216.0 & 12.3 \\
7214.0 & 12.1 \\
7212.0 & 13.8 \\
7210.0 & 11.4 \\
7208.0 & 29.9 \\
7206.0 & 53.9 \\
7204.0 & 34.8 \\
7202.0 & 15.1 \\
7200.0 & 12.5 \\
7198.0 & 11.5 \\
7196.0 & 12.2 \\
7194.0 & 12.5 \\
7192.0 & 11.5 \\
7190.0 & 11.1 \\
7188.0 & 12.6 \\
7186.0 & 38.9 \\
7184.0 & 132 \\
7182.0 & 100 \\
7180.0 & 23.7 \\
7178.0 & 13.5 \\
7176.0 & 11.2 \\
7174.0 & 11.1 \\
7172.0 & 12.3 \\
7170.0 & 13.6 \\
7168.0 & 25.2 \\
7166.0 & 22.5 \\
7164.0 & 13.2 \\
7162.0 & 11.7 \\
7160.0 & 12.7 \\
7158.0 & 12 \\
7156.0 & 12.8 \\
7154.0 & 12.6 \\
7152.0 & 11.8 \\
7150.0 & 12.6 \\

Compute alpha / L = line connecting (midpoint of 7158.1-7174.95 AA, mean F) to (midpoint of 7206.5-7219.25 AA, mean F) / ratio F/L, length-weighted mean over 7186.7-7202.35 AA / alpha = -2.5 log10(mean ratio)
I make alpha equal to 0.25 mag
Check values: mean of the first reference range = 15.1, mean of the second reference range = 16.7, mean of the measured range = 12.8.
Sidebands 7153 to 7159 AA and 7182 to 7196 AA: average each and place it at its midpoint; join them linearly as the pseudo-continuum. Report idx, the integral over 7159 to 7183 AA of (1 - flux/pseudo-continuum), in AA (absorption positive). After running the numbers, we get 3.1 AA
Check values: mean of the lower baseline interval 12.5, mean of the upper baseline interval 39.2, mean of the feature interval 22.6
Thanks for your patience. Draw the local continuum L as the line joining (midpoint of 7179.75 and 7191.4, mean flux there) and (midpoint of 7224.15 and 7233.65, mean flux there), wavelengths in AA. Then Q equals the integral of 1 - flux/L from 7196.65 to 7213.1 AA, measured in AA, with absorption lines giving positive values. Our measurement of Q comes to 5.6 AA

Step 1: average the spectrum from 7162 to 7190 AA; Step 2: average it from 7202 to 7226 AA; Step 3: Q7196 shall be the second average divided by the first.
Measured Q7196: 0.61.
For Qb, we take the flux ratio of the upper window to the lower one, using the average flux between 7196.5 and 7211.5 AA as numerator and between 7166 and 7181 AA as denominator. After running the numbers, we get 1.44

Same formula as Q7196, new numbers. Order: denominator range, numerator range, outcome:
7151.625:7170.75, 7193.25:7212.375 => 1.41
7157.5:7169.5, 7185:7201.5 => 0.94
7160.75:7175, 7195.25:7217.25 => 1.28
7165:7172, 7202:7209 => 1.87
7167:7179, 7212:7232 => 0.84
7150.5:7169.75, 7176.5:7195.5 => 2.57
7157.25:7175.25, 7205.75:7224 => 1.14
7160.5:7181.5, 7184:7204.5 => 1.27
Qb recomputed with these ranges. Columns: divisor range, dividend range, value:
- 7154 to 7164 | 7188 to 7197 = 0.96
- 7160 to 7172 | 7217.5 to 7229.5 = 0.73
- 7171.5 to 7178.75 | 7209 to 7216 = 1.04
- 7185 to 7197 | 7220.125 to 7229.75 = 0.73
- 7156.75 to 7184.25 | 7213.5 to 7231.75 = 0.45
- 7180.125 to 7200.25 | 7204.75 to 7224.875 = 0.51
